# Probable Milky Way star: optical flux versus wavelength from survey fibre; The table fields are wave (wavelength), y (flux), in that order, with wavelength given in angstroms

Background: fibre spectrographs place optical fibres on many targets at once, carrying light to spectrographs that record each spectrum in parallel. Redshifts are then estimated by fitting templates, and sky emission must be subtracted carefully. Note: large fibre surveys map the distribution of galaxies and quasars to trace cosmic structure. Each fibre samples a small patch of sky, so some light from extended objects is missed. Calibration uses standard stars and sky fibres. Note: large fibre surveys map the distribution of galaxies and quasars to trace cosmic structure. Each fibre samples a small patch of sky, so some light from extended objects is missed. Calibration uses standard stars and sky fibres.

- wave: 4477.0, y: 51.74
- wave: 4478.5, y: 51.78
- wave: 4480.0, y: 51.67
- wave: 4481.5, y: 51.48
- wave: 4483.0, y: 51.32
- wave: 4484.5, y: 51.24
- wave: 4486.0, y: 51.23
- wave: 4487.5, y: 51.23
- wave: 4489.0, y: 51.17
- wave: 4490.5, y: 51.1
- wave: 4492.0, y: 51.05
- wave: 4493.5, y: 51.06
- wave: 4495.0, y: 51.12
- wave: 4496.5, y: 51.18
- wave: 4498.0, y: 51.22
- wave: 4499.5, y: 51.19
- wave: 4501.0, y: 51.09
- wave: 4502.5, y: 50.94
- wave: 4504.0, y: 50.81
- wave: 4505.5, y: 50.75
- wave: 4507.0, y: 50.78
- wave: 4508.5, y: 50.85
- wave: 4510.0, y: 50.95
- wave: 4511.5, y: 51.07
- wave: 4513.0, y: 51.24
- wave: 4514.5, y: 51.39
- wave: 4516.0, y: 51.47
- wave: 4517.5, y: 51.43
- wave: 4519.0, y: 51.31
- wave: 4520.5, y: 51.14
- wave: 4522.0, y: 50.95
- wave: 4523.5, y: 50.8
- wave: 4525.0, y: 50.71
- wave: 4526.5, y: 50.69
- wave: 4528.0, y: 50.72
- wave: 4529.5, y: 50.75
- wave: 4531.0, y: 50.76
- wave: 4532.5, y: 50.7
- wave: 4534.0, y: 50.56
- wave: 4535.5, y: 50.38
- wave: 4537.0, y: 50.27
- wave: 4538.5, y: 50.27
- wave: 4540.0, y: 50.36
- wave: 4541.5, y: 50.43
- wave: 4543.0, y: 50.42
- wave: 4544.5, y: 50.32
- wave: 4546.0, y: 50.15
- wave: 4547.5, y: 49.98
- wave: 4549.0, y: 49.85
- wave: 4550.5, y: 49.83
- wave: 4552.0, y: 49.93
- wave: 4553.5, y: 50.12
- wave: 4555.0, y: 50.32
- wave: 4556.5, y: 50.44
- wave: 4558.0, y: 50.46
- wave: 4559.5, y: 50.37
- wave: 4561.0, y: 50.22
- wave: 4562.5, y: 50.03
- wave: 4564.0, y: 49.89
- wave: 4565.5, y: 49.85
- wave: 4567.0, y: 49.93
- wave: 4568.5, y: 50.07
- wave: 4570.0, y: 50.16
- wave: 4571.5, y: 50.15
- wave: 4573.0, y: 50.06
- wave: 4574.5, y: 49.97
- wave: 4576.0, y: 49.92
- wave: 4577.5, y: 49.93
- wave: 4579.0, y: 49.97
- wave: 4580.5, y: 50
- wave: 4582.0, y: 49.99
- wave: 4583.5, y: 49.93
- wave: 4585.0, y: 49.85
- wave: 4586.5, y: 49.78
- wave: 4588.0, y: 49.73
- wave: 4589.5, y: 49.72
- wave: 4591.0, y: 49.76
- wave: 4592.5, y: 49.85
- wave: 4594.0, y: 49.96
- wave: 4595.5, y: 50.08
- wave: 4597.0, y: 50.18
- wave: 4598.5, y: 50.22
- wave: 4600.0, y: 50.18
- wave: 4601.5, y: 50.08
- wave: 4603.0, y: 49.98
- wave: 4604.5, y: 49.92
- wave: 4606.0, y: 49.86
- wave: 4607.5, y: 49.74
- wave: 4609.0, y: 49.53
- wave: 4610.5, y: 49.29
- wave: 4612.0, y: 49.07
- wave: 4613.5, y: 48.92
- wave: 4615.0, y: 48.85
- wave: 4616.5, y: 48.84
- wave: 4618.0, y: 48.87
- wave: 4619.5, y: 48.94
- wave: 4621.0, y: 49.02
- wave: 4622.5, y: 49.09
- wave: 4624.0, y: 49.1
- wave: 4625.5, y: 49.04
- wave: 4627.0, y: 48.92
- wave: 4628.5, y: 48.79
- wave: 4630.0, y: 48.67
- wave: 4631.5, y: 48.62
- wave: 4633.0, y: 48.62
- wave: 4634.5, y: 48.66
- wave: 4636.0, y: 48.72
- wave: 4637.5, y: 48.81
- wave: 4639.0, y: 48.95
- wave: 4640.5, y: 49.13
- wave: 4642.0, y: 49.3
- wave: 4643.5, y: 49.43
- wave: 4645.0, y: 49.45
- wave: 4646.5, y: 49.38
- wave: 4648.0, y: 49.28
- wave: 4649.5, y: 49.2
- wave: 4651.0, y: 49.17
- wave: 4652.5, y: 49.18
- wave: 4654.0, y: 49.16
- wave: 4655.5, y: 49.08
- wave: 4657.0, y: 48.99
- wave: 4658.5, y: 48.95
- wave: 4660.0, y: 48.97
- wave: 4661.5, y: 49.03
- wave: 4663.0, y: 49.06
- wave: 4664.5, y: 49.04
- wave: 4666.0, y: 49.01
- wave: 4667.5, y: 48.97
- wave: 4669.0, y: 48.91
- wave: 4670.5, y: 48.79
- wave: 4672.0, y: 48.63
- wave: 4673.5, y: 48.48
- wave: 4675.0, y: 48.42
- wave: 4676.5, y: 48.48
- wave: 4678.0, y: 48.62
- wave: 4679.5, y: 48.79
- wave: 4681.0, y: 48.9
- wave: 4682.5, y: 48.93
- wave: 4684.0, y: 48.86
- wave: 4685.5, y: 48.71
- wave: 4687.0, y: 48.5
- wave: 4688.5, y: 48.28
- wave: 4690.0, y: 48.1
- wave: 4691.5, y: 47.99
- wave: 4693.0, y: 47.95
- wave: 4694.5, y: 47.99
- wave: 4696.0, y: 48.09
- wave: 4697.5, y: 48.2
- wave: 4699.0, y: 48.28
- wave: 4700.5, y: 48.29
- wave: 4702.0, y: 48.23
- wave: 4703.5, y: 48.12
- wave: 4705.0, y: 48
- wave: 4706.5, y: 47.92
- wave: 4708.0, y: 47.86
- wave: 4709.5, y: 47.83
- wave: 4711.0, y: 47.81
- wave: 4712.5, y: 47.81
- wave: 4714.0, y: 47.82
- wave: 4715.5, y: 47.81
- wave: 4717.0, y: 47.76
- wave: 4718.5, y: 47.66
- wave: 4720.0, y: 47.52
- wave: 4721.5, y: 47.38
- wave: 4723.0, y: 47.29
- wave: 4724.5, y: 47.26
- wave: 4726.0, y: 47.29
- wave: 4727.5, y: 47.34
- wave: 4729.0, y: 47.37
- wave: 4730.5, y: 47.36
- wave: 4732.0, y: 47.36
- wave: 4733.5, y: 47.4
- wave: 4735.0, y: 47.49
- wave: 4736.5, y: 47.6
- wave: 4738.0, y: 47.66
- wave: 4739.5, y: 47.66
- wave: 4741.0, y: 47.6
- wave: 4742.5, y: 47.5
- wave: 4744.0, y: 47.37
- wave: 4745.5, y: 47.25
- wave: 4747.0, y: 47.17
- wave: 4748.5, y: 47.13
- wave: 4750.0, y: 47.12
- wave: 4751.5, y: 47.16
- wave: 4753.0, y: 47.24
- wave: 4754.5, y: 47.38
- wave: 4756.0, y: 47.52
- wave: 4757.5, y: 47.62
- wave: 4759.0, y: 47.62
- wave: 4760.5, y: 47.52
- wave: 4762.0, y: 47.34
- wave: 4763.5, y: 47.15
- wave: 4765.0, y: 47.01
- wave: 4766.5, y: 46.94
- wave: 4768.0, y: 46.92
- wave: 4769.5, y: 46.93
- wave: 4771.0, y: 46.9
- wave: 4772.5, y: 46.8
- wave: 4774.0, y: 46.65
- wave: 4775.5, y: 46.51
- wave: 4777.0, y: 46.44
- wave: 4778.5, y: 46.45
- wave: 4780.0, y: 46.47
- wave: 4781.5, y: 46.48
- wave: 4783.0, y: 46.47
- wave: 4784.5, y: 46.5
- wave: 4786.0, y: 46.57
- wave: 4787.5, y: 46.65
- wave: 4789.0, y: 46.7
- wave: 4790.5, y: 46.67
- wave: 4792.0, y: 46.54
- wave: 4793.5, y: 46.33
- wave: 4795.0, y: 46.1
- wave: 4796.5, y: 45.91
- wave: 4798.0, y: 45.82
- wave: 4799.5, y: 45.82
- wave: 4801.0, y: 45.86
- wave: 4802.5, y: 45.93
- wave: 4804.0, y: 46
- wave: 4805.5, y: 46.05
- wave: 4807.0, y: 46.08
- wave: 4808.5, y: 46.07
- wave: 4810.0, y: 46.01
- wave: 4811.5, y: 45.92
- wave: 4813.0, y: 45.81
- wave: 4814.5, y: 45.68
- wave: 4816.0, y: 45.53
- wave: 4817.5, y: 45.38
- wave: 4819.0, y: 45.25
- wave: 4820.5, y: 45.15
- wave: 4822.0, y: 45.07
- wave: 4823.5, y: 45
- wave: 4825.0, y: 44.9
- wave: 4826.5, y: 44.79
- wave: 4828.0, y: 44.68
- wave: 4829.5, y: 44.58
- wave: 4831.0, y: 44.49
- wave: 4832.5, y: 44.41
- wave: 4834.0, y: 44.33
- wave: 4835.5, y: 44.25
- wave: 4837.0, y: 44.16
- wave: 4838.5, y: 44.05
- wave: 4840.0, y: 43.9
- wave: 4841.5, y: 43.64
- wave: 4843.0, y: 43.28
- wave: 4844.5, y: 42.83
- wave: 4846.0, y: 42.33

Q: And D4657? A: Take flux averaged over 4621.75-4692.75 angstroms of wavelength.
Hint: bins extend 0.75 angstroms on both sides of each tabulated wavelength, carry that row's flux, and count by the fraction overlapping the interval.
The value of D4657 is 48.9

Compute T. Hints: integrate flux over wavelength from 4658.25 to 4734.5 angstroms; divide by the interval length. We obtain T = 48.2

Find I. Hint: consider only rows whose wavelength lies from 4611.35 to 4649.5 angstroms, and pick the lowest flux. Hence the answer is 48.62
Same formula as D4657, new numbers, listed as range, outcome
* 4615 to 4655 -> 49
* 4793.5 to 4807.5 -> 46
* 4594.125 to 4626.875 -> 49.5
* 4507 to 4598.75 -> 50.3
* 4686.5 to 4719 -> 48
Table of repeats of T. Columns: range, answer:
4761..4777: 46.9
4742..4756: 47.3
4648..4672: 49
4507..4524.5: 51.1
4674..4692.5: 48.5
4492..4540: 50.9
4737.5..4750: 47.4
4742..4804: 46.8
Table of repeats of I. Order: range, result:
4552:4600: 49.72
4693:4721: 47.52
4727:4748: 47.17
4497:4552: 49.83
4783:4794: 46.33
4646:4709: 47.86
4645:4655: 49.16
